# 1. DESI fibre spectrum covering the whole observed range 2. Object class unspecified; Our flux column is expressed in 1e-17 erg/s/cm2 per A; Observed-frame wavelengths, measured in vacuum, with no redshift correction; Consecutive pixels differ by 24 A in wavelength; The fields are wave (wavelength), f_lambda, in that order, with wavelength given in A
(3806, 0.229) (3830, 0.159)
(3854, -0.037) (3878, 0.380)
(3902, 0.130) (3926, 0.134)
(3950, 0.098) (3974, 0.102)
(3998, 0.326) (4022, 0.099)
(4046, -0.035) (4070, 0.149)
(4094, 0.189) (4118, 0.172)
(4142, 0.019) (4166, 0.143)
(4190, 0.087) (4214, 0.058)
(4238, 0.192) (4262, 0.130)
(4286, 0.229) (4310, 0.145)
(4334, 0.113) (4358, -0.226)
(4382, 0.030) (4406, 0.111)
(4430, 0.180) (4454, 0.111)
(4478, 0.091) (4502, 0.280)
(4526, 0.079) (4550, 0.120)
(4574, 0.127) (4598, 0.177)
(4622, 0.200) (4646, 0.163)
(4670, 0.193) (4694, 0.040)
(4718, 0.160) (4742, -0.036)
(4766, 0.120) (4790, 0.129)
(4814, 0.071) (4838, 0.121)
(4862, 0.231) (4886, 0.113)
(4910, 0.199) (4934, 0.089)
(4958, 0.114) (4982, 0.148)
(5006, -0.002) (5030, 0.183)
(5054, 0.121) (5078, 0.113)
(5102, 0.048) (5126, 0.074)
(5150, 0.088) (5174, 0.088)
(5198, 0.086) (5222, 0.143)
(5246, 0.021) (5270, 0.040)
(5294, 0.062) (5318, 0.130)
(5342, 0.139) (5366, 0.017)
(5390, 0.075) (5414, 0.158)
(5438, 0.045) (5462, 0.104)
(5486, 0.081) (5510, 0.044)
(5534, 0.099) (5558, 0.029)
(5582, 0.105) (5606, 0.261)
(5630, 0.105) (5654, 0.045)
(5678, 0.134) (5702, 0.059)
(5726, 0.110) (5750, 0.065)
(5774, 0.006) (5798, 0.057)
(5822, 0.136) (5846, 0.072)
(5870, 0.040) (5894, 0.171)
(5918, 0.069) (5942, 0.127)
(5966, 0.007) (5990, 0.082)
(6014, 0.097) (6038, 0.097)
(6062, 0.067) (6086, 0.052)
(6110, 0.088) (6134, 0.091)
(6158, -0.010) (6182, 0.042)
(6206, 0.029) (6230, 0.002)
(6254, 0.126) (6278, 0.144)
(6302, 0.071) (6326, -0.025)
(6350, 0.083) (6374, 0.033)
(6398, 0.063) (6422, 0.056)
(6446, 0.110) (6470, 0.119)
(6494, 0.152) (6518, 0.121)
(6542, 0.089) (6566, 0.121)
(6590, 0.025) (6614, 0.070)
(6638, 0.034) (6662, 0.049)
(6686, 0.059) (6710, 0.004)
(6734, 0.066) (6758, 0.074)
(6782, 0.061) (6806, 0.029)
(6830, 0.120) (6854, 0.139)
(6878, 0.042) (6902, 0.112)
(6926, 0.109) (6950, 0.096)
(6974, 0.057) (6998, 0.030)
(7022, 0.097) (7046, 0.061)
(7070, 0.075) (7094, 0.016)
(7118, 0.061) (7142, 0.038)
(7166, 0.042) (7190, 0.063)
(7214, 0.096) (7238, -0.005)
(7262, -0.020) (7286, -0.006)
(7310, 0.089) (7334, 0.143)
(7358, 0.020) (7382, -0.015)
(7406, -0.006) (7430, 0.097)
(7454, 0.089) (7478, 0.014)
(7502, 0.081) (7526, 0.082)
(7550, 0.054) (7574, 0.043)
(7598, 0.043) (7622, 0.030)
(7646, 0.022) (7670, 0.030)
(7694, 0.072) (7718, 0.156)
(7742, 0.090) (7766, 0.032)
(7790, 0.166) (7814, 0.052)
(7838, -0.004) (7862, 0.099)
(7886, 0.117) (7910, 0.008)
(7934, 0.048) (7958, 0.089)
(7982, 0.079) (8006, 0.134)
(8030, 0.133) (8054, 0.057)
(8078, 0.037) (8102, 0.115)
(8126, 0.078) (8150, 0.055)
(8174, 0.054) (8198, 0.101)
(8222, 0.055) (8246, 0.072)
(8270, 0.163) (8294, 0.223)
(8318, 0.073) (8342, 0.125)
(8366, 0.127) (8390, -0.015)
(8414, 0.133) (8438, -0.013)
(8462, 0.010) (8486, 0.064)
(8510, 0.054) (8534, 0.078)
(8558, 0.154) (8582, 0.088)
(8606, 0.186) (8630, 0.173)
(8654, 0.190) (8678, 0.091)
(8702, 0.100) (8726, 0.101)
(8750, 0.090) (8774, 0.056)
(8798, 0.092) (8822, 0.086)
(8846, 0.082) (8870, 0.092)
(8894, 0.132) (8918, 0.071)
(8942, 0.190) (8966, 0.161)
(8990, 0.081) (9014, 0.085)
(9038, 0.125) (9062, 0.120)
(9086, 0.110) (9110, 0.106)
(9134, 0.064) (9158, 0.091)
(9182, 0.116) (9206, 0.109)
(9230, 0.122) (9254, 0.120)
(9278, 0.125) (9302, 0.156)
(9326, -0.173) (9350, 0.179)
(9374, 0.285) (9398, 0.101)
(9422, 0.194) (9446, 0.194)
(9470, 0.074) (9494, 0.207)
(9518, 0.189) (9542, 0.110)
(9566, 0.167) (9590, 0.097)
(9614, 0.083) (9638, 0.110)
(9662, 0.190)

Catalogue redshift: 1.222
